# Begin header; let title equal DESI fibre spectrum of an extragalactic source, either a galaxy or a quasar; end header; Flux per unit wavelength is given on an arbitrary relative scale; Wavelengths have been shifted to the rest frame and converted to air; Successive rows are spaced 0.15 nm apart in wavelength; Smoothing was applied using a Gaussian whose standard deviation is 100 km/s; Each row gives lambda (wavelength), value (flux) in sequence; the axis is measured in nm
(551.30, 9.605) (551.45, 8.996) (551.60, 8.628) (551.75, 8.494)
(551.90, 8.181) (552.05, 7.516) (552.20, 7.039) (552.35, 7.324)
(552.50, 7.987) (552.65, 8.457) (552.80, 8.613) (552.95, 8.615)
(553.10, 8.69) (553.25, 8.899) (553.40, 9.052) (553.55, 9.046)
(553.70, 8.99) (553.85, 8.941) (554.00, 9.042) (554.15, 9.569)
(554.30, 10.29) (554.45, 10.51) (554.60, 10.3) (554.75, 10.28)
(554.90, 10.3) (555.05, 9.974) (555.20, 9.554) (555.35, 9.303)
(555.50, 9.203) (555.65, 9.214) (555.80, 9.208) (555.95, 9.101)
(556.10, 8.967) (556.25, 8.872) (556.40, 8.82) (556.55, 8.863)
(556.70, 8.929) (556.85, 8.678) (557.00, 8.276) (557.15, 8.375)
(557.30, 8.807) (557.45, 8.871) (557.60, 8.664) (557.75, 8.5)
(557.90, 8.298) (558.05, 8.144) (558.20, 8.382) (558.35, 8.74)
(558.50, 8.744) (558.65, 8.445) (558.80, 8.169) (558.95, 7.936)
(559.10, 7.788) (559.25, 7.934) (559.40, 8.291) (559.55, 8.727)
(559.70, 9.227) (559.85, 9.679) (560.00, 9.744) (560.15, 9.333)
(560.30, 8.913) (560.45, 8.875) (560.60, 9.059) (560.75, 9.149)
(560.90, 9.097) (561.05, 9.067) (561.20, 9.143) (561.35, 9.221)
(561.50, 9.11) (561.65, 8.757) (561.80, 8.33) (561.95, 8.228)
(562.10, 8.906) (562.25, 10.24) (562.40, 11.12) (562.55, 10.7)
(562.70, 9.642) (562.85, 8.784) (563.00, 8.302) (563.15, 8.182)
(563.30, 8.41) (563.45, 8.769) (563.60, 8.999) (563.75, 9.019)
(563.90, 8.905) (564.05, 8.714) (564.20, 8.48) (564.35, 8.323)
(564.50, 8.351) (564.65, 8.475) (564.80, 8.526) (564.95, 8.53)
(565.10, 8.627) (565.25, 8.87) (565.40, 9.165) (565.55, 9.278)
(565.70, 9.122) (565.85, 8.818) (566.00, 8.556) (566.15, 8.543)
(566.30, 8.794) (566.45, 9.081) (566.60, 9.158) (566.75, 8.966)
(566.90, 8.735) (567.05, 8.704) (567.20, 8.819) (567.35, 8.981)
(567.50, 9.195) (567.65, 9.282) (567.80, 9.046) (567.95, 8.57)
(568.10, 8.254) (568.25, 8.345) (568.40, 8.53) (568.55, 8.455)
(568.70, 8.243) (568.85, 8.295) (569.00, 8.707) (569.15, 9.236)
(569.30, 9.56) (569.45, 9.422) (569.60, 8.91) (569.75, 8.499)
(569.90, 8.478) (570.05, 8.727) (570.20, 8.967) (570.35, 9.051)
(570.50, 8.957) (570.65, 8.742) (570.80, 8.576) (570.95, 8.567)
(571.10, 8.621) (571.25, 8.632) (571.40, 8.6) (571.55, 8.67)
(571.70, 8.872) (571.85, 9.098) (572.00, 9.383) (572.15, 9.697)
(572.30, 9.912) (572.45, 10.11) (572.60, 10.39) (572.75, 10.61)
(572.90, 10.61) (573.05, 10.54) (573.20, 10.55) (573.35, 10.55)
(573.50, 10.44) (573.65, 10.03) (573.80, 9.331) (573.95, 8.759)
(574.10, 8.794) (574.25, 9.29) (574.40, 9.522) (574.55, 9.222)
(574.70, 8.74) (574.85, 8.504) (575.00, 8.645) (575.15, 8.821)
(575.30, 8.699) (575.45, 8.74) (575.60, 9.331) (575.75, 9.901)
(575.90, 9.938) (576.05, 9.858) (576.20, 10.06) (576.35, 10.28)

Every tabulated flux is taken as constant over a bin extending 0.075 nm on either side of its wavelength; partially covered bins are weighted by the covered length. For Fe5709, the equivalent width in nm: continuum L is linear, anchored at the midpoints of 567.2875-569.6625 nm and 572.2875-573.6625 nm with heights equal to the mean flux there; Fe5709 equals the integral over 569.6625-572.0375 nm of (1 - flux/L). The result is 0.218 nm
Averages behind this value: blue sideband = 8.81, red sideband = 10.4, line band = 8.77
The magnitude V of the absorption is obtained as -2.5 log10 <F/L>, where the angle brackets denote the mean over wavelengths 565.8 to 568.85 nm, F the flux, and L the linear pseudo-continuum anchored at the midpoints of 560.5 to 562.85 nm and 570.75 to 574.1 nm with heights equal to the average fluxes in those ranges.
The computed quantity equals 0.083 mag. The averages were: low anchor 9.3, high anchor 9.56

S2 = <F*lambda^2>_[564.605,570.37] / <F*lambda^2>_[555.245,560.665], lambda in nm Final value 1.0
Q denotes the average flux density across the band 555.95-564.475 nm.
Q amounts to 8.83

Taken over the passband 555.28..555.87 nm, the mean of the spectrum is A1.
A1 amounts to 9.23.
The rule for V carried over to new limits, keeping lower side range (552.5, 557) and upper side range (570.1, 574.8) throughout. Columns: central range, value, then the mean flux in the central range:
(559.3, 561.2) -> 0.022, 9.08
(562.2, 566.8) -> 0.045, 8.94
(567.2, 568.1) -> 0.050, 8.94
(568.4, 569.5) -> 0.067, 8.81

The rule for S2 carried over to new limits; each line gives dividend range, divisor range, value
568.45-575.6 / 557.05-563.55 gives 1.08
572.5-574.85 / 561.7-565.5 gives 1.14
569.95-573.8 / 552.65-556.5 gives 1.08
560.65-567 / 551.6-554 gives 1.10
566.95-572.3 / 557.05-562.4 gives 1.04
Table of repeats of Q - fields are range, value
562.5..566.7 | 8.82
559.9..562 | 9.02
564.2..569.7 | 8.79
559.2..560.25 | 9.01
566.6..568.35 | 8.82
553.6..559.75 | 8.96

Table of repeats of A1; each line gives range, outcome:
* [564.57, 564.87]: 8.5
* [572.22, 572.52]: 10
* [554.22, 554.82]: 10.3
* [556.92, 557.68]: 8.6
